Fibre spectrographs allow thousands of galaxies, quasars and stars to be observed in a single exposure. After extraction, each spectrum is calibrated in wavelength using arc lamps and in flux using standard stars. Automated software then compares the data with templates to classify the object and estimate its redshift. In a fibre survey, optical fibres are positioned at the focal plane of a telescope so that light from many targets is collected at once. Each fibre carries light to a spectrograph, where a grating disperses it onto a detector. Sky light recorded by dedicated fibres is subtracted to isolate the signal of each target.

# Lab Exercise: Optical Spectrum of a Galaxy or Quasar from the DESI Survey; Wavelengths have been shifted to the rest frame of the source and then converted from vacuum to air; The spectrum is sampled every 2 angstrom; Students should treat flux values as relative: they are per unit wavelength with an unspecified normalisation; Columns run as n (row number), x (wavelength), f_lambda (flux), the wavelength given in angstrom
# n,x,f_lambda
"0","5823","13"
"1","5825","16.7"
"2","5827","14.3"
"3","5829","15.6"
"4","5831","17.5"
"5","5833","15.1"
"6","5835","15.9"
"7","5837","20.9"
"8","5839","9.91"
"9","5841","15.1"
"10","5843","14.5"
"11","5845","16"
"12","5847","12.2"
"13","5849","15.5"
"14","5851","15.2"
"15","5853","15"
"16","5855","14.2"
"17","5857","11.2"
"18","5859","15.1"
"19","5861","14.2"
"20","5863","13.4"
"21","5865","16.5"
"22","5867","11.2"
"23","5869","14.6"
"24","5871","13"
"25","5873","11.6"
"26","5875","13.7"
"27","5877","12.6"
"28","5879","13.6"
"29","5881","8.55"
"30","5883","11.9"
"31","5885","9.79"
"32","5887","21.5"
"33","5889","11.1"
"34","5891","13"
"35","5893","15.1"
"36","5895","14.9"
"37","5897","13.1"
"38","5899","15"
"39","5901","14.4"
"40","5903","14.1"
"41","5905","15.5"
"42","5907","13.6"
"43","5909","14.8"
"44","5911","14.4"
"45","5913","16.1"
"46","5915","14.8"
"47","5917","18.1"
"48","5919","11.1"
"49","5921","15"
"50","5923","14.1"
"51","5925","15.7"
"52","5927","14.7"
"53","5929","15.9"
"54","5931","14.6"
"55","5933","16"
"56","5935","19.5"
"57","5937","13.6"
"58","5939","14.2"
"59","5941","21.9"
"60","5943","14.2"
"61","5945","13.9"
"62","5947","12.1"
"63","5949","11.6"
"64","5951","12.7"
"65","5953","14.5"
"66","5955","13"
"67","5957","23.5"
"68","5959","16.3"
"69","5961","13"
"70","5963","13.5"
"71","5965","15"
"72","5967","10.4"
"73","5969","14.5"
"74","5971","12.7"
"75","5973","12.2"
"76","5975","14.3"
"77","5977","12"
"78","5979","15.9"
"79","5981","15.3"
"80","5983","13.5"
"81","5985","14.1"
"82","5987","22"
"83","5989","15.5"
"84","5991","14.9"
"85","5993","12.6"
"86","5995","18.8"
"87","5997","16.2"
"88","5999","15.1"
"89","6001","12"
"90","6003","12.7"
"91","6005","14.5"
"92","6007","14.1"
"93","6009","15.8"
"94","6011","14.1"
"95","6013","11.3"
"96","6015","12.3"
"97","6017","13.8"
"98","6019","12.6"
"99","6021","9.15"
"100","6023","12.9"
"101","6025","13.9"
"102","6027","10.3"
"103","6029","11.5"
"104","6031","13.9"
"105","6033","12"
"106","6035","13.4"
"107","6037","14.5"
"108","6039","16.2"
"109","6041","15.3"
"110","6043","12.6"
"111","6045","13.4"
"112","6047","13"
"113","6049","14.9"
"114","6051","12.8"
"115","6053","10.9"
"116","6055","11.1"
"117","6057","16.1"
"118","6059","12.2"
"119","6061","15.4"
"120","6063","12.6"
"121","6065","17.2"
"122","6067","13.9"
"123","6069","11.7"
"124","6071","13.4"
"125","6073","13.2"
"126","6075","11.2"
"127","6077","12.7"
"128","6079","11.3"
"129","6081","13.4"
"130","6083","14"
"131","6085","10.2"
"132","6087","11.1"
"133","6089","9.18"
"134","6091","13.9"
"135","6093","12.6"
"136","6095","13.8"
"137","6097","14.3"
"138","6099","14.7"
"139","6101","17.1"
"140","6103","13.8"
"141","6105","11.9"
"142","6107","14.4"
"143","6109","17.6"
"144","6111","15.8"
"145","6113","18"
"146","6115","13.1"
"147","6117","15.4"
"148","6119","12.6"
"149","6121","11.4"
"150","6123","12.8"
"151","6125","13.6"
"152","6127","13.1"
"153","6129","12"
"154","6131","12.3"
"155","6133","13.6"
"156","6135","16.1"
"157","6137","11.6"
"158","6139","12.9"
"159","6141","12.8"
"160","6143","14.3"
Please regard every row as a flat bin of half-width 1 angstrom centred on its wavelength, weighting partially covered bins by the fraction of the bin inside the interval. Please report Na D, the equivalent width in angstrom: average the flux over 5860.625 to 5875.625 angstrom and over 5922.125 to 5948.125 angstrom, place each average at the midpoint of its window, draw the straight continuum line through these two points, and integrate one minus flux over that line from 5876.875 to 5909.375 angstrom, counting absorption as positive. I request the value 1.2 angstrom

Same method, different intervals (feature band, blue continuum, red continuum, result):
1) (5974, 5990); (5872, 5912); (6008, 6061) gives -2.44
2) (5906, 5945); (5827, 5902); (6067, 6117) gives -3.95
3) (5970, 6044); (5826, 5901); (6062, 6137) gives -0.96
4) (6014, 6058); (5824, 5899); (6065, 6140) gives 1.87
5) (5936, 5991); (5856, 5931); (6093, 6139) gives -2.62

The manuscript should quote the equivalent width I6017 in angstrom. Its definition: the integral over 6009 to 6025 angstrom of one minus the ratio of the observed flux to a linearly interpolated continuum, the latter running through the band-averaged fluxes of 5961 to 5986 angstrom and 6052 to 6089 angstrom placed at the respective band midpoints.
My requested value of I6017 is 0.7 angstrom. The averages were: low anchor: 13.6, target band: 12.6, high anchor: 12.8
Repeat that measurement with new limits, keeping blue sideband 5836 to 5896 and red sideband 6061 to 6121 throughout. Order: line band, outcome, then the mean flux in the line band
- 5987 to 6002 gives -1.96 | 15.5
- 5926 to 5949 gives -2.65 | 15.3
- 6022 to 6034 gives 1.09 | 12.4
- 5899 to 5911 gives -0.63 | 14.5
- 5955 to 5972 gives -1.27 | 14.8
